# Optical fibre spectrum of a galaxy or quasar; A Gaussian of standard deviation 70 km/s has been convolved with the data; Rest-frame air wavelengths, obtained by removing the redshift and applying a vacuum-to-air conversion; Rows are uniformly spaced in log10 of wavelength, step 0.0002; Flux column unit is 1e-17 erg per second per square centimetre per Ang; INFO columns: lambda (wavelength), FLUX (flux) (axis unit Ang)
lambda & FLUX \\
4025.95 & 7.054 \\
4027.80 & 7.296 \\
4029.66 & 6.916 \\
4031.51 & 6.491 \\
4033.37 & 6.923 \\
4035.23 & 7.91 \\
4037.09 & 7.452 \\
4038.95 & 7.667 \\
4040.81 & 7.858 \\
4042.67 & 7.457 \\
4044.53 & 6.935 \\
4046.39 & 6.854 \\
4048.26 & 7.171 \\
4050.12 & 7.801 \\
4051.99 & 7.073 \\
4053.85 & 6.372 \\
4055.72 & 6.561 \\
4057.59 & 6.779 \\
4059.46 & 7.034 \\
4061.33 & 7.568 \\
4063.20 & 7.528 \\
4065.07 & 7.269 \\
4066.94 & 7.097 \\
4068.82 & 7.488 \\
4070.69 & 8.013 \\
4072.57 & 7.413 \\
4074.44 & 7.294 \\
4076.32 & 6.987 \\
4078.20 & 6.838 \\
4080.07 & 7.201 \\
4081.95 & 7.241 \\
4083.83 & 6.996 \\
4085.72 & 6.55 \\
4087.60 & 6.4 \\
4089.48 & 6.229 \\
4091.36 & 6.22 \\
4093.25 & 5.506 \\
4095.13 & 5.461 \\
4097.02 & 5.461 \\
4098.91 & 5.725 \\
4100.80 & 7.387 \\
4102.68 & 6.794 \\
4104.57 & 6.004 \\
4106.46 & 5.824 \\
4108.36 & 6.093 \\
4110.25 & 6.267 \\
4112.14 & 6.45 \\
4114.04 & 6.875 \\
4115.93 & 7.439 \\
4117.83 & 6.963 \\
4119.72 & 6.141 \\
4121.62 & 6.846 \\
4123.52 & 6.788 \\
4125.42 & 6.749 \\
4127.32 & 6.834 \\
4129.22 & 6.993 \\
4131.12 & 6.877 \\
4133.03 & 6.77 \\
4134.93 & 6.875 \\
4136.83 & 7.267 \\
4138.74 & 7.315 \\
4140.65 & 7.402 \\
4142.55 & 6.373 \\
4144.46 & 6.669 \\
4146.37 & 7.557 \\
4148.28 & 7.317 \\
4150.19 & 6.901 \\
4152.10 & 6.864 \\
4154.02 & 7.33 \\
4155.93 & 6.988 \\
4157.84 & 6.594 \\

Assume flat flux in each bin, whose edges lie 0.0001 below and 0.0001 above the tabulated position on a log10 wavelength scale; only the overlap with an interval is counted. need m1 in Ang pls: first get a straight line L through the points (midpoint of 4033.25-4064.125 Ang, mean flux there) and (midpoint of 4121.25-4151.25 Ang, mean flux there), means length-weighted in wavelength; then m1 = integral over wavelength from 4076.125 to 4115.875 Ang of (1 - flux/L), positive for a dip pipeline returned 3.8 Ang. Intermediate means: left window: 7.24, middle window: 6.42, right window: 6.97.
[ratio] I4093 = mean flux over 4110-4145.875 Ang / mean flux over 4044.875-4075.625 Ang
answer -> 0.95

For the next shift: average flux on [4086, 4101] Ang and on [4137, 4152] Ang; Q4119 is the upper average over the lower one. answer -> 1.18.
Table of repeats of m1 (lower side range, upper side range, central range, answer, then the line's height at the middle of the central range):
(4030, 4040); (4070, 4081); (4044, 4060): 0.7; 7.28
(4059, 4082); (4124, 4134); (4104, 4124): 1.3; 6.96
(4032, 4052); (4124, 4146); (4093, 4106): 1.9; 7.1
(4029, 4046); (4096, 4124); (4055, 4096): -0.2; 6.85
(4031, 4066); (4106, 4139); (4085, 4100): 2.1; 6.93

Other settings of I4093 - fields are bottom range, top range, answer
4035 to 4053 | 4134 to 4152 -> 0.96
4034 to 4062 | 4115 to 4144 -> 0.96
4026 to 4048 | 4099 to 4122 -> 0.91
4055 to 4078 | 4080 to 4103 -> 0.88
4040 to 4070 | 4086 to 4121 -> 0.88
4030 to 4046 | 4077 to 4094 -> 0.90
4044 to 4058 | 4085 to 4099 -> 0.86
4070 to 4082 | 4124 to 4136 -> 0.94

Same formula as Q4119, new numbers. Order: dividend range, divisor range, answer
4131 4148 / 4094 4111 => 1.15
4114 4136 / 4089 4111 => 1.13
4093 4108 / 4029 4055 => 0.84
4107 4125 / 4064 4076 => 0.90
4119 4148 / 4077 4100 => 1.09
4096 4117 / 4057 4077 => 0.87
